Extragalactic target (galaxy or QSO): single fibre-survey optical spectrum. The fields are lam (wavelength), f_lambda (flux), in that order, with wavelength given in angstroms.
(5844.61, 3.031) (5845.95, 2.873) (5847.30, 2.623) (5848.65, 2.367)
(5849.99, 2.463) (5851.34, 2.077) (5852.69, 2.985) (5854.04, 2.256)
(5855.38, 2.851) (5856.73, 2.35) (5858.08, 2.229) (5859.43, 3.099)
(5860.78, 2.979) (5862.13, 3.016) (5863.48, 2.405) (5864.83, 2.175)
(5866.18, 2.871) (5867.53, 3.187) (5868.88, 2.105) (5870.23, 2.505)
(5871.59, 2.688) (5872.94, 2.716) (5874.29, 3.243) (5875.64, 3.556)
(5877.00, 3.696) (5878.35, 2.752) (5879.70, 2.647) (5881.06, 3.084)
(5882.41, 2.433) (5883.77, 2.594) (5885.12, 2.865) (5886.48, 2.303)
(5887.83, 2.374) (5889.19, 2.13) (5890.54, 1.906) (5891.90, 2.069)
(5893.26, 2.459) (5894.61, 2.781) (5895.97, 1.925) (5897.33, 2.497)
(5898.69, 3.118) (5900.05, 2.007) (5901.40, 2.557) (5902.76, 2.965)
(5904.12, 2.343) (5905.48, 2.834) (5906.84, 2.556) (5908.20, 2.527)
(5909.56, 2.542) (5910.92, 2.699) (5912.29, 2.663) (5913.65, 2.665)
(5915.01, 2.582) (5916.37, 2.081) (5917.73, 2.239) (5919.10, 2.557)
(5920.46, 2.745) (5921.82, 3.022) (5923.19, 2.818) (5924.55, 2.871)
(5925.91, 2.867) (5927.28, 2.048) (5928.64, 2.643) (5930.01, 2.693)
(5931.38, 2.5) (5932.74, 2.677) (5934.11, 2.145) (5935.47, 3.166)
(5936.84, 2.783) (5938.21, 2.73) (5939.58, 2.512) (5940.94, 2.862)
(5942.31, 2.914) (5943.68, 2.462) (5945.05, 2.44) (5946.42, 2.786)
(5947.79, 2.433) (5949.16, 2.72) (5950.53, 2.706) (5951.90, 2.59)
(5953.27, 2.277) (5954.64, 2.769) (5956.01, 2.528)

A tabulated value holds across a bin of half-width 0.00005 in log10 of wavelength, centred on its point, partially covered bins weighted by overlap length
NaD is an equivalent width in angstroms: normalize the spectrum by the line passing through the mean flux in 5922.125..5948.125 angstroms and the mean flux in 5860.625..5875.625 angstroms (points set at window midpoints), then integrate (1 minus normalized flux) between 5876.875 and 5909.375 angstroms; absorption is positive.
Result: 2.1 angstroms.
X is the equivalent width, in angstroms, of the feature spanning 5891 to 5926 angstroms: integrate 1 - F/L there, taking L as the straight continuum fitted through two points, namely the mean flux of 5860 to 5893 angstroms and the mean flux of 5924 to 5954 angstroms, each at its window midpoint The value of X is 1.10 angstroms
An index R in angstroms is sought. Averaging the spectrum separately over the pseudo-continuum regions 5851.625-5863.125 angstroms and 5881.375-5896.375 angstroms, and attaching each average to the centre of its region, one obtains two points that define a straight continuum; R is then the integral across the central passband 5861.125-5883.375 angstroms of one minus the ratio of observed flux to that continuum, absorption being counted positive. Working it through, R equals -2.5 angstroms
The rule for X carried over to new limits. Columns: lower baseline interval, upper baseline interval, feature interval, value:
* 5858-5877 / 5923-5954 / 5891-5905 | 1.38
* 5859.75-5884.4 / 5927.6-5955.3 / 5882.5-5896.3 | 2.08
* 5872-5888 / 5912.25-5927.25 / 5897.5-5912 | 0.54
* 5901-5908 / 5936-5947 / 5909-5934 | 0.66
